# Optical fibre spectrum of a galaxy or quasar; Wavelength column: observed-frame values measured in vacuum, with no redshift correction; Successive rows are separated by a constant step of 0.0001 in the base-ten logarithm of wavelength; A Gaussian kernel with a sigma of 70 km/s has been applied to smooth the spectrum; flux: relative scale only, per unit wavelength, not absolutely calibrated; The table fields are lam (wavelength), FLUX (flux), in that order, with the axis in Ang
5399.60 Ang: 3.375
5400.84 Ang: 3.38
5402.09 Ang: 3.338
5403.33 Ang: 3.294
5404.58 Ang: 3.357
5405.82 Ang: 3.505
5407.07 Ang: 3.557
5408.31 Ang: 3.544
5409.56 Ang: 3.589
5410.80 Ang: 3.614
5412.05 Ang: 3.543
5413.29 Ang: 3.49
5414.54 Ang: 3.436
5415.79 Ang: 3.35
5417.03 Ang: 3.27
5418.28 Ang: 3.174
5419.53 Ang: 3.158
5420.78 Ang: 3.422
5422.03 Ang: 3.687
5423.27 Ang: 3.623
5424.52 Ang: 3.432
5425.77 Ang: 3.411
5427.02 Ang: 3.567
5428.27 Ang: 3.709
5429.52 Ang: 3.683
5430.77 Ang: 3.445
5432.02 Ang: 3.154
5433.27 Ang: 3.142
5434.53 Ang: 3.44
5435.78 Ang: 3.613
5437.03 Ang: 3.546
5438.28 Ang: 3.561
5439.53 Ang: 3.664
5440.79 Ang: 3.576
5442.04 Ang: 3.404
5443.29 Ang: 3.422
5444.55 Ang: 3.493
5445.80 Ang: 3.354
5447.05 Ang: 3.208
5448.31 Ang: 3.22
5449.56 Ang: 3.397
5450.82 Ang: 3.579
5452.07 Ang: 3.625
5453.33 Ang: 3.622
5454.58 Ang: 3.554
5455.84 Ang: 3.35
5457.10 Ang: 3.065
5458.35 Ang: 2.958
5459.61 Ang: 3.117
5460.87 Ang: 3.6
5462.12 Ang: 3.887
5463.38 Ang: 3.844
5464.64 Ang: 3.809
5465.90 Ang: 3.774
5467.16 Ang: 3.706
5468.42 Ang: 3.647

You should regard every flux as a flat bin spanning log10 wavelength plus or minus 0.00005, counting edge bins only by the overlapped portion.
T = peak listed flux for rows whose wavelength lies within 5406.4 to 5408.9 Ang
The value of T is 3.557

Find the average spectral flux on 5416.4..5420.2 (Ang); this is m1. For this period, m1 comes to 3.2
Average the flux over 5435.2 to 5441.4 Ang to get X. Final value 3.59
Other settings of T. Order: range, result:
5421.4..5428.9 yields 3.709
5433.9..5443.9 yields 3.664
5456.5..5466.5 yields 3.887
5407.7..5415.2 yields 3.614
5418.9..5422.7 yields 3.687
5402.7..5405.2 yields 3.357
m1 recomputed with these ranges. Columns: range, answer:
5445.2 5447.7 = 3.28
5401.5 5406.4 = 3.37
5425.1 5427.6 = 3.48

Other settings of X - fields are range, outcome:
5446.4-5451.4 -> 3.35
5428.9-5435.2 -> 3.37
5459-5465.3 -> 3.65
